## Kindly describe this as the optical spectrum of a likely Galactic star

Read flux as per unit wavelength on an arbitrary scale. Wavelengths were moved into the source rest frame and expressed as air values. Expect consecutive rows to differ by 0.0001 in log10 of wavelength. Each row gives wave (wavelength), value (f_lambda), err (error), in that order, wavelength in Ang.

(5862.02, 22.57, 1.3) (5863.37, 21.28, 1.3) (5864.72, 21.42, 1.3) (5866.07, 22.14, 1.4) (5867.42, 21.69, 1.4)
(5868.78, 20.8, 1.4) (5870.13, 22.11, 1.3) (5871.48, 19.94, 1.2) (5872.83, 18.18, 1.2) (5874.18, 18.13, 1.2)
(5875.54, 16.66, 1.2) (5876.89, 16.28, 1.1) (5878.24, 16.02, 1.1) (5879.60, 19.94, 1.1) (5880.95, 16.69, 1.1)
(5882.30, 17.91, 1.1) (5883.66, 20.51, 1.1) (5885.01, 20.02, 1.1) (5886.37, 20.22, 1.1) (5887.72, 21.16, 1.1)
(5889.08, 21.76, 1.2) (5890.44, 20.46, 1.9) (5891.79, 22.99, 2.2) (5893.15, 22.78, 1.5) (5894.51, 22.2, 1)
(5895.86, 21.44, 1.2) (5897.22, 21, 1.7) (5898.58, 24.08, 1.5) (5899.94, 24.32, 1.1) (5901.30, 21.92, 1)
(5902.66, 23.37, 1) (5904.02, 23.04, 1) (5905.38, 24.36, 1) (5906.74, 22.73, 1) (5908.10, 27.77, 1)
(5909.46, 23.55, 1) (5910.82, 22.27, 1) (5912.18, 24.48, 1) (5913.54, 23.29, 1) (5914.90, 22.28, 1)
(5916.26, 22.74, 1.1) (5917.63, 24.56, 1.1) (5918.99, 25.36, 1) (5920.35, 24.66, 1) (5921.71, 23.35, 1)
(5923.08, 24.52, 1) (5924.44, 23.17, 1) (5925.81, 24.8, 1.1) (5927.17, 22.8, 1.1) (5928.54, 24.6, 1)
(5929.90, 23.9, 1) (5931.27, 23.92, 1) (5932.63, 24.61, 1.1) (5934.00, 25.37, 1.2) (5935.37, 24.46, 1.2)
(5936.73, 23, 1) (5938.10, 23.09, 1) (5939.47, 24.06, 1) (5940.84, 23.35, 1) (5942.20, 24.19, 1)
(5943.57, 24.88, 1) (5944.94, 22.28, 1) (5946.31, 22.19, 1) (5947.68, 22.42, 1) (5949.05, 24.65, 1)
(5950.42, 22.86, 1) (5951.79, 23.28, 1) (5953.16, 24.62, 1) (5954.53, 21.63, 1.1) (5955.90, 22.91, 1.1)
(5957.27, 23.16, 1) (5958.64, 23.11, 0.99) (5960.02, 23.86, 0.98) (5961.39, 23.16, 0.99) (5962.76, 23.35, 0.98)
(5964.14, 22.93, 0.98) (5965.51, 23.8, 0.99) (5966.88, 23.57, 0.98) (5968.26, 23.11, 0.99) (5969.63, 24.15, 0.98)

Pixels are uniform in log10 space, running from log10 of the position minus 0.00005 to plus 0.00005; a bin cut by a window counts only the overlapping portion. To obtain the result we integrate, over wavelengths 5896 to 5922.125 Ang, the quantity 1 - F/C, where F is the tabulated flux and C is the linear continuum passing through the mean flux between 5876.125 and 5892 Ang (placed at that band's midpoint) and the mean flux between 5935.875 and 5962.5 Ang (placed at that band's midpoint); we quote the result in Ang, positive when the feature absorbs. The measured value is -3.4 Ang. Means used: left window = 19.4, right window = 23.3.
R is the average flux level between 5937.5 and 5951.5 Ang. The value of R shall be 23.4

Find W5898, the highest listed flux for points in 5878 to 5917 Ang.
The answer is 27.77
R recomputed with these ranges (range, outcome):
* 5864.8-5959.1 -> 22.4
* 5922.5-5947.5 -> 23.8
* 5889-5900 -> 22.3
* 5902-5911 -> 24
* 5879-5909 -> 21.9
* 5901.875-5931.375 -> 23.9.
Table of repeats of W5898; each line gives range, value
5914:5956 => 25.37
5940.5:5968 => 24.88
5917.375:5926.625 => 25.36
